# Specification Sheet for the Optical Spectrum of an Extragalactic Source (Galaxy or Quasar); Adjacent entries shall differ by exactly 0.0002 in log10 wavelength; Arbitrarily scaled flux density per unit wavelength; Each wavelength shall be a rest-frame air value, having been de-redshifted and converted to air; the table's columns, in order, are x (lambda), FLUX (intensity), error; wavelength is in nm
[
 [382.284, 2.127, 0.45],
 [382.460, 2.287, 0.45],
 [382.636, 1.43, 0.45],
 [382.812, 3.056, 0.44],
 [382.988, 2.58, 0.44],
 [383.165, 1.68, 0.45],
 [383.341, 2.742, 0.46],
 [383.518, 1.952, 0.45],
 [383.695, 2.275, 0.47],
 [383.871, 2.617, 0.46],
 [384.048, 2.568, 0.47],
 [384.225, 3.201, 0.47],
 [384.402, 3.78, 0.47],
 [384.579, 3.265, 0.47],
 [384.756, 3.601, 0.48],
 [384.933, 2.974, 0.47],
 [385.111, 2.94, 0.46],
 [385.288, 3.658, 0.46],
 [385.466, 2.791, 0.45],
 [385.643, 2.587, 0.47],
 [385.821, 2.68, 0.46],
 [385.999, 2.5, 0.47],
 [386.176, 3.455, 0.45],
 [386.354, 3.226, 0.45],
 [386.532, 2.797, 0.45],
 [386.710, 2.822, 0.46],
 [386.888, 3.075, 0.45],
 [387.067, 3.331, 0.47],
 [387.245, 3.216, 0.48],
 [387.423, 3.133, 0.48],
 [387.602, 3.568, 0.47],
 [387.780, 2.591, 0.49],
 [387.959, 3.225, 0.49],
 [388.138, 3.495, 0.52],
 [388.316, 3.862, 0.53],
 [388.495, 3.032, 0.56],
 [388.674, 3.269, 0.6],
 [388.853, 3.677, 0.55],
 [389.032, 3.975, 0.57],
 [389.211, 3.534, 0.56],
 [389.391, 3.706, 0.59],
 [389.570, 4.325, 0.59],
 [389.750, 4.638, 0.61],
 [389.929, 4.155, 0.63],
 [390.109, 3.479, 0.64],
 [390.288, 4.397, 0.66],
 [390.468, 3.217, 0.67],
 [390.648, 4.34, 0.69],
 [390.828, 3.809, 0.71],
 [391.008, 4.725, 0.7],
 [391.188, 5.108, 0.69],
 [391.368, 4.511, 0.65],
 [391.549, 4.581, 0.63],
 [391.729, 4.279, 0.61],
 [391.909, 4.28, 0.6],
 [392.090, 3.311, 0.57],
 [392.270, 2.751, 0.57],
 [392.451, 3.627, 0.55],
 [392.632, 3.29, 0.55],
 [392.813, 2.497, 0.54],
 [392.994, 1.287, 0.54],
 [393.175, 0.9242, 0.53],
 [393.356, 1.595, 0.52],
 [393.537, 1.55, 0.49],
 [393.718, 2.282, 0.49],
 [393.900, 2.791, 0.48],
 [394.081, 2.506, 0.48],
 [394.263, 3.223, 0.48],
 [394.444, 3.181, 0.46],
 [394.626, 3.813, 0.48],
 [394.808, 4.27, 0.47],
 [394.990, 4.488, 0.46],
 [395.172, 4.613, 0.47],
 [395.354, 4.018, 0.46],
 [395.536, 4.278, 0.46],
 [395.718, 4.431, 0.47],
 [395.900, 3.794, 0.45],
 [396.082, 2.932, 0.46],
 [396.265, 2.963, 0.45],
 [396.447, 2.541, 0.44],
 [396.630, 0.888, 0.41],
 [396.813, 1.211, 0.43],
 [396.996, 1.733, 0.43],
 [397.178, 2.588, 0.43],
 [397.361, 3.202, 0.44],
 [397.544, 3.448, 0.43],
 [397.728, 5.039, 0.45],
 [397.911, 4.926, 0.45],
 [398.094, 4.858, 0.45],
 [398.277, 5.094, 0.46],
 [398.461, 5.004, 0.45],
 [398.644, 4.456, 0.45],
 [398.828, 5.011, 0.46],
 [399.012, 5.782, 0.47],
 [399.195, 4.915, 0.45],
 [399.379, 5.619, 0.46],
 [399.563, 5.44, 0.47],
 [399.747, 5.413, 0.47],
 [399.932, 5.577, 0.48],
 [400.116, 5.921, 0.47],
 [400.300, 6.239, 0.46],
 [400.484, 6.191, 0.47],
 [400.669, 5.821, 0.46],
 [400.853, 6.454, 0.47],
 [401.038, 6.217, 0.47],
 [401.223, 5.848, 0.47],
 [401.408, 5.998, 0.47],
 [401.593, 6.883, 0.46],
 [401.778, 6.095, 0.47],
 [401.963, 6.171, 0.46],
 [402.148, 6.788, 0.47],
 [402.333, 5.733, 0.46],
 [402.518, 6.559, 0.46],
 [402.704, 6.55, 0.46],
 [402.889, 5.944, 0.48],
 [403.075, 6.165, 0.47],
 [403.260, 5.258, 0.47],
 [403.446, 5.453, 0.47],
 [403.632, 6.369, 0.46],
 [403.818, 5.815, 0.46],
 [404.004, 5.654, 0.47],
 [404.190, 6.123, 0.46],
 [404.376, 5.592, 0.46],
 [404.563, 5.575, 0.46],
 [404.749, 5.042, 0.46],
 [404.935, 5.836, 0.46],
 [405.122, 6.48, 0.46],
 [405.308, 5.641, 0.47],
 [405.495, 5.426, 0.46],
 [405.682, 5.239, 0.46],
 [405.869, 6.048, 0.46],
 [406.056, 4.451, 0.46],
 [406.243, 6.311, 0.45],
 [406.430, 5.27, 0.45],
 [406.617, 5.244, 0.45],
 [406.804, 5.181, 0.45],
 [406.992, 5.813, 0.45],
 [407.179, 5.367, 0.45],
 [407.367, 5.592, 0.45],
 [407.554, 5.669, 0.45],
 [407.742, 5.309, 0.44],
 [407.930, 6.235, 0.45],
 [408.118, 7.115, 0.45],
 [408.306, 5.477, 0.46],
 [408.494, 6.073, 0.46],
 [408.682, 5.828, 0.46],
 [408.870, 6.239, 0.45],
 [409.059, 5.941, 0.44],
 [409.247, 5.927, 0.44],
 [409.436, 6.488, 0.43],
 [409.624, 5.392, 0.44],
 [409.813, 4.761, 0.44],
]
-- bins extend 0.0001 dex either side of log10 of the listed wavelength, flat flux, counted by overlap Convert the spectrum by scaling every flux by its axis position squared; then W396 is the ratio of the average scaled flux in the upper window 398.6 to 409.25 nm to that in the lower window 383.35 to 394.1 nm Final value 1.93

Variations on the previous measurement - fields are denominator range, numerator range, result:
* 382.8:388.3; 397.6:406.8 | 2.09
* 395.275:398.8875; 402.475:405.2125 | 1.68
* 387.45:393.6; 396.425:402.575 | 1.51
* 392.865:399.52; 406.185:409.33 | 1.75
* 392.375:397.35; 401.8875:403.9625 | 2.20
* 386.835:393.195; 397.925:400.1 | 1.52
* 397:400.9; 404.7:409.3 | 1.19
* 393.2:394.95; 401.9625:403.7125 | 2.29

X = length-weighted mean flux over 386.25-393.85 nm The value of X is 3.39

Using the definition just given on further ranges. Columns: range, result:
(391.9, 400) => 3.58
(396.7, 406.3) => 5.4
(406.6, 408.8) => 5.77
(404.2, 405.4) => 5.73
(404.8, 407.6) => 5.56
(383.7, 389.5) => 3.18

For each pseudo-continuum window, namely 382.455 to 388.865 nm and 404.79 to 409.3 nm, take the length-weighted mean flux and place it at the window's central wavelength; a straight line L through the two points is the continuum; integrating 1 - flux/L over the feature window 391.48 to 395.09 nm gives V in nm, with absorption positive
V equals 0.835 nm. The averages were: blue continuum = 2.95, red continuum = 5.73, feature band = 3.02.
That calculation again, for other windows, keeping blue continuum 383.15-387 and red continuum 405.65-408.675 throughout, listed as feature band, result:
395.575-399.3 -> 0.60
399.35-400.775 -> -0.30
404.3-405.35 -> -0.06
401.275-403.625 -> -0.49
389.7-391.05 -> -0.19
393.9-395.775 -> 0.14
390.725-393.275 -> 0.17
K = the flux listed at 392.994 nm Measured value 1.287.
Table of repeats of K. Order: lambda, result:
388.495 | 3.032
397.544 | 3.448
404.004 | 5.654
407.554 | 5.669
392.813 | 2.497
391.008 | 4.725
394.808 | 4.27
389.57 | 4.325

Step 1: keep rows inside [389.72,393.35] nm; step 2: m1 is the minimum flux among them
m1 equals 0.9242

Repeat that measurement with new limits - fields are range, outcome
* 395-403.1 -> 0.888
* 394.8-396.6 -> 2.541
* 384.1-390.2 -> 2.5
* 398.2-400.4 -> 4.456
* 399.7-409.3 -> 4.451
